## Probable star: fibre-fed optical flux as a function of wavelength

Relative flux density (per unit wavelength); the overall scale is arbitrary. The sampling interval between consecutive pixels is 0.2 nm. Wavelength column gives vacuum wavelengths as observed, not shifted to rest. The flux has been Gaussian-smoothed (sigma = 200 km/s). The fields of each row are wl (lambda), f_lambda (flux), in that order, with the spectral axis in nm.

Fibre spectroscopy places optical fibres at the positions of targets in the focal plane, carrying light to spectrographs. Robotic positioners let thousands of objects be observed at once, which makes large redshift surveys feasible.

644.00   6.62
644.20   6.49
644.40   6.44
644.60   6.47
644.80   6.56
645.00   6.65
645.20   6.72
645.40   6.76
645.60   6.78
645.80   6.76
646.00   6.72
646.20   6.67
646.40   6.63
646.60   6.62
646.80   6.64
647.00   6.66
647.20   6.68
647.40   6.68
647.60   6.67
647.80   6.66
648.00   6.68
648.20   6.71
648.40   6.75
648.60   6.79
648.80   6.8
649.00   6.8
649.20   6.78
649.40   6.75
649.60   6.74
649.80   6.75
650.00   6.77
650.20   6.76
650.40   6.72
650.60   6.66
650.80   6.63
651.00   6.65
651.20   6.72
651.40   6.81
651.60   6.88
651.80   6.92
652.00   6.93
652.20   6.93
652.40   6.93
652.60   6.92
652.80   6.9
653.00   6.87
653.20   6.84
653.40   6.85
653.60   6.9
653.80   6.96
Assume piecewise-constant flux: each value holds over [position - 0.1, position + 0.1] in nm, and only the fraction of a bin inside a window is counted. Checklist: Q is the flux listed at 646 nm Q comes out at 6.72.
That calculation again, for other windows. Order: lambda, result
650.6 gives 6.66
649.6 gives 6.74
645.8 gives 6.76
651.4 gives 6.81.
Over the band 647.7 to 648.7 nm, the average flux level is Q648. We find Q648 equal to 6.72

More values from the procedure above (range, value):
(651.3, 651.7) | 6.85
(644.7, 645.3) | 6.64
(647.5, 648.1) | 6.67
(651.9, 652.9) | 6.92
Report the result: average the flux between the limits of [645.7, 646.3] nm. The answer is 6.72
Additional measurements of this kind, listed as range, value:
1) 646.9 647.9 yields 6.67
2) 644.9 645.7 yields 6.73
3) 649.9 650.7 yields 6.73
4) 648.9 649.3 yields 6.79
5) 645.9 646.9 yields 6.66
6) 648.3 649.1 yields 6.78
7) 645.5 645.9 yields 6.77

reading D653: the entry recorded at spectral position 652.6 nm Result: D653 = 6.92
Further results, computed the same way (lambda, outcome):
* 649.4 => 6.75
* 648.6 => 6.79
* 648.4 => 6.75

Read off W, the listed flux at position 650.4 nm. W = 6.72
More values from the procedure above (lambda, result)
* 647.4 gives 6.68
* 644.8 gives 6.56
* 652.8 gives 6.9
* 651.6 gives 6.88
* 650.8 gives 6.63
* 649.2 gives 6.78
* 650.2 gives 6.76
